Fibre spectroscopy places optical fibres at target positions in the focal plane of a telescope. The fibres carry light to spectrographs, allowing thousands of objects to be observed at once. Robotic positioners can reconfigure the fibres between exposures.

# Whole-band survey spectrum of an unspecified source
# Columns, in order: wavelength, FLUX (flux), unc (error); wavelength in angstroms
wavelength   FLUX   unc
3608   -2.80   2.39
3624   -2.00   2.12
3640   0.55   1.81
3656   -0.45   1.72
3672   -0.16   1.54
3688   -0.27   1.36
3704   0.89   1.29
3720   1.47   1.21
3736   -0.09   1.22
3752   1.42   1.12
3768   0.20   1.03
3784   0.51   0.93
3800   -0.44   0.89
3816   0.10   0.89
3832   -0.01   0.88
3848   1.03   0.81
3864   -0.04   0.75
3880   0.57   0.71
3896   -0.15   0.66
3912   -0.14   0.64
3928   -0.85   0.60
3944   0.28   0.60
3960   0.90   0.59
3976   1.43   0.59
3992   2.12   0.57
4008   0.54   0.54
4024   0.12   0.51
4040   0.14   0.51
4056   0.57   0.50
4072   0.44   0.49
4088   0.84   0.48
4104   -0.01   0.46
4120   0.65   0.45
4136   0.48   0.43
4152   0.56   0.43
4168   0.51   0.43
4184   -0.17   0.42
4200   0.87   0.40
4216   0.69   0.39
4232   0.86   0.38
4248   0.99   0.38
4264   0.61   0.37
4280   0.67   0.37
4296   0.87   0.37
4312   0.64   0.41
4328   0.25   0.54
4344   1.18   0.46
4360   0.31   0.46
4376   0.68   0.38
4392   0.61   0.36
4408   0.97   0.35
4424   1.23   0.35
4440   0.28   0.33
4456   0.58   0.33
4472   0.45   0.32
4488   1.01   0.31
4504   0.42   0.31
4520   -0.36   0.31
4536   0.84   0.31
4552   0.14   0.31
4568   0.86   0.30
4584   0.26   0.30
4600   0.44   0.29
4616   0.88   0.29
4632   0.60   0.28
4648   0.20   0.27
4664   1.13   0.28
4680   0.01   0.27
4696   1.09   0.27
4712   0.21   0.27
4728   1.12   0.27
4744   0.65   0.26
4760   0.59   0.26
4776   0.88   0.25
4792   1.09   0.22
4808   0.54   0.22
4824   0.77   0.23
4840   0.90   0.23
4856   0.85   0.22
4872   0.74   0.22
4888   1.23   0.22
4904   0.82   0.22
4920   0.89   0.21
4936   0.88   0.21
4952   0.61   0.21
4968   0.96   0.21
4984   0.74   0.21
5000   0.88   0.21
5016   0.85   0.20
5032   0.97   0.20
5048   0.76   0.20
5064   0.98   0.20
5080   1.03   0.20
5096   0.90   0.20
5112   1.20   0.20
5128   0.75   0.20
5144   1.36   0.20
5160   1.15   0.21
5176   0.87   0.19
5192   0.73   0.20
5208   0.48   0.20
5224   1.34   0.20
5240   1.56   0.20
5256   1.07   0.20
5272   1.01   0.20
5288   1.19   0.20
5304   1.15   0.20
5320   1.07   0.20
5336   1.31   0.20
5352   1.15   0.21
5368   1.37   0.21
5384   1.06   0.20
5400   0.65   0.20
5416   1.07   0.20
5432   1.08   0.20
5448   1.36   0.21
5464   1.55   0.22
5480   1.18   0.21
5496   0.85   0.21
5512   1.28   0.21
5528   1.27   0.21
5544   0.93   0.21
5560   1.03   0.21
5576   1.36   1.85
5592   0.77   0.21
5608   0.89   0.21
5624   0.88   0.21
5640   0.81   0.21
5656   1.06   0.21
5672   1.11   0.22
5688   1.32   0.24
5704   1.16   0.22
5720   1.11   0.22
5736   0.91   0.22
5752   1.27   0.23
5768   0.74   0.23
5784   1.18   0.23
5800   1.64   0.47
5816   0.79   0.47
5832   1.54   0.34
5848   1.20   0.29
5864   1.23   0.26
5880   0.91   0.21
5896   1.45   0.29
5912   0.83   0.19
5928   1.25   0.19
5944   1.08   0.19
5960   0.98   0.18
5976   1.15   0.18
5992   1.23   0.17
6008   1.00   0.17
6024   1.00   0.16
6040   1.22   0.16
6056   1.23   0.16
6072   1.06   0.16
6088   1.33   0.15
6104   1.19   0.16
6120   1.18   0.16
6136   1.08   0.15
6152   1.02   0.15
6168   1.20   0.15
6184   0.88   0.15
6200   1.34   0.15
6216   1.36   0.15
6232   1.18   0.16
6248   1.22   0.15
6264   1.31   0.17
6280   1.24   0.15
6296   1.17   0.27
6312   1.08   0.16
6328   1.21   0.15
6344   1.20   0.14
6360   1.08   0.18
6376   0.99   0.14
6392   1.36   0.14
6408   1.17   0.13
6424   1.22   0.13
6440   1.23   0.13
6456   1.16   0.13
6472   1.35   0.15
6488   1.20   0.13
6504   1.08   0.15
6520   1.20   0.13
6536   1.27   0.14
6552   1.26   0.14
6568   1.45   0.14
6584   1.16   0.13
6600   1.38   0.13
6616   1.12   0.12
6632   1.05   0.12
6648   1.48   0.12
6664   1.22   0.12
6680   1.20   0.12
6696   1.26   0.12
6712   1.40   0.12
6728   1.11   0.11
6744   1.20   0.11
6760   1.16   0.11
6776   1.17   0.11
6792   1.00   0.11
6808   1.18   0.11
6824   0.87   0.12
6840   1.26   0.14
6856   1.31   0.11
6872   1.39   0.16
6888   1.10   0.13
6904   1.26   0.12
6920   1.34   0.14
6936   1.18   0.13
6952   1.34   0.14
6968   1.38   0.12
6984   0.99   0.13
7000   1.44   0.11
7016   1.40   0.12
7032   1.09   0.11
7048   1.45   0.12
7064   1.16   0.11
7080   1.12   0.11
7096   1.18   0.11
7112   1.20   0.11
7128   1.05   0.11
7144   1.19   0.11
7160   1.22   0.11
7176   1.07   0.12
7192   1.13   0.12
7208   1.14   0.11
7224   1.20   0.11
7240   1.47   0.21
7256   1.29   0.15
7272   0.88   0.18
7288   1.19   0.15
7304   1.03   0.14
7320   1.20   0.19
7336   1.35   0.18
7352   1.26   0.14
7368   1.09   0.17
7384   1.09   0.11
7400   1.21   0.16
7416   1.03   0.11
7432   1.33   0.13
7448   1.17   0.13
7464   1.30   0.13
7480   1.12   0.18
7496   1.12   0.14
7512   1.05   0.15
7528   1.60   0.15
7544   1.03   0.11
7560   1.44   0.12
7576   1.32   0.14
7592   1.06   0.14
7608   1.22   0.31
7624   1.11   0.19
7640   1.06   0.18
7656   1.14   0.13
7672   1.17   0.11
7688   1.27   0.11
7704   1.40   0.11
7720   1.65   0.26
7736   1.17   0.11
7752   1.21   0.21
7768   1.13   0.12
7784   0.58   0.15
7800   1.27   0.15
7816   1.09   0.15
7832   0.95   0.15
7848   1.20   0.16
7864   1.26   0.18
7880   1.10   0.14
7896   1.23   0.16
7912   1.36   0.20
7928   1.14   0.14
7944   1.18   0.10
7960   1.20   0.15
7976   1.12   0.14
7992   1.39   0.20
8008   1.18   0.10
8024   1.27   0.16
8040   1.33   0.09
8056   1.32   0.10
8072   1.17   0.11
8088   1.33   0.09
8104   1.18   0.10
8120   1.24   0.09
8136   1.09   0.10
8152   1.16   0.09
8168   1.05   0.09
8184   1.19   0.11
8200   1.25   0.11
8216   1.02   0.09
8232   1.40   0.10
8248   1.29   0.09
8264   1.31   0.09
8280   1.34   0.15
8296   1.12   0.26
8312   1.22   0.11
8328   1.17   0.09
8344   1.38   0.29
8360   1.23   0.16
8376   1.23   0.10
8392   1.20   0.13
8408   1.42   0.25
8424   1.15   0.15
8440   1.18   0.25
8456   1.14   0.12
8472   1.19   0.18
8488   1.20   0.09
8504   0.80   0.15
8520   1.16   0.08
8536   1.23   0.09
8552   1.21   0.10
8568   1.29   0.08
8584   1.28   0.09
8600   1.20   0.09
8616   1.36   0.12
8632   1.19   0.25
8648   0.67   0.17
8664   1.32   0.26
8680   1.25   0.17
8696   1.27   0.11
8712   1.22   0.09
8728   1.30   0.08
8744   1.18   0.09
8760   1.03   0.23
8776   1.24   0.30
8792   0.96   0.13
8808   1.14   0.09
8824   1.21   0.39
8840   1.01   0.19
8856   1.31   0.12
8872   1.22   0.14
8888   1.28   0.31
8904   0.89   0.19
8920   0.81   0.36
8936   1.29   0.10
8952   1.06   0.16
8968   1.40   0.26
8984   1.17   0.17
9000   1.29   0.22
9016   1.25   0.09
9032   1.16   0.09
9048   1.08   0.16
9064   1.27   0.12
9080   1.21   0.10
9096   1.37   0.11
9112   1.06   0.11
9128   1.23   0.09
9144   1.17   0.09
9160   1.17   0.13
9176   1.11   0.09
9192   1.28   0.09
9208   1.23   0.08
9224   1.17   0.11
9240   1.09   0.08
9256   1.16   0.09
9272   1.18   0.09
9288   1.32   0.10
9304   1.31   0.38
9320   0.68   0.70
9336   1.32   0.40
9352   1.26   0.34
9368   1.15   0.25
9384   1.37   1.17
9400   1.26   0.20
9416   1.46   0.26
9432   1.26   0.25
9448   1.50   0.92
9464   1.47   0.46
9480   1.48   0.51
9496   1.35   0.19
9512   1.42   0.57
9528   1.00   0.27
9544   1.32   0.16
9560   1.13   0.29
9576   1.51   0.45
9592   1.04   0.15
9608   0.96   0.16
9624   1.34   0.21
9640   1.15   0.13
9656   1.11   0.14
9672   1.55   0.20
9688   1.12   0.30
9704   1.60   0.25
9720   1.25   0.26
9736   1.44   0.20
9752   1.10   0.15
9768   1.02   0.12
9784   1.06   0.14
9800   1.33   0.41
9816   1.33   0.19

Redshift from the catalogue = 0.15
